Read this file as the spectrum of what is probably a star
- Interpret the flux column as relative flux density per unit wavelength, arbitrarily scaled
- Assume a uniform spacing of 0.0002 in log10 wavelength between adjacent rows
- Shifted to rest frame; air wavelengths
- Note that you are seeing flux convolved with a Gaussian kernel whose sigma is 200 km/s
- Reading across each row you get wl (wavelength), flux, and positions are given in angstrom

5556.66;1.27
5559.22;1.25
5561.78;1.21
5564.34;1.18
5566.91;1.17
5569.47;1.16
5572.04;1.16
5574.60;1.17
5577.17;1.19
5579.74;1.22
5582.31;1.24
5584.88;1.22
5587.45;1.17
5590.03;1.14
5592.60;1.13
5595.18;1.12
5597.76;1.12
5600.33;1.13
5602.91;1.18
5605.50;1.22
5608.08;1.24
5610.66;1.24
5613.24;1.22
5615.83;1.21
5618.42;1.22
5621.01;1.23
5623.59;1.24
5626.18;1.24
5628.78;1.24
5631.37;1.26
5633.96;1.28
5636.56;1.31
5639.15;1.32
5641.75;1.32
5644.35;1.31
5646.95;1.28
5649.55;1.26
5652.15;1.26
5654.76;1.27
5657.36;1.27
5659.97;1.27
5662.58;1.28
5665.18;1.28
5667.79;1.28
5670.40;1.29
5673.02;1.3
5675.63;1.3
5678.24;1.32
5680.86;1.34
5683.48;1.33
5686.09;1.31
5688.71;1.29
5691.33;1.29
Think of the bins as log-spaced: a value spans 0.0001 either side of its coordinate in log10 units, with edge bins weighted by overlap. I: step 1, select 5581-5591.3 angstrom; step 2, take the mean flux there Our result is 1.19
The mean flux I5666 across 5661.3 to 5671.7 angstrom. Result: 1.28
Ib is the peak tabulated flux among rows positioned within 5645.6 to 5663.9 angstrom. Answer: 1.28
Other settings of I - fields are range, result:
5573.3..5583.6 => 1.21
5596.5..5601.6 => 1.13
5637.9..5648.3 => 1.31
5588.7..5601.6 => 1.13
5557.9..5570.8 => 1.19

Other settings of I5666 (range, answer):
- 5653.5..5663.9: 1.27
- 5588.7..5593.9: 1.13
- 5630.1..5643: 1.3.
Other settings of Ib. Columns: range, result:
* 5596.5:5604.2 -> 1.18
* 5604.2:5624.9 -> 1.24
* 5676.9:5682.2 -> 1.34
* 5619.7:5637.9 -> 1.31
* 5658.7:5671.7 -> 1.29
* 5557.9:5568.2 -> 1.25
